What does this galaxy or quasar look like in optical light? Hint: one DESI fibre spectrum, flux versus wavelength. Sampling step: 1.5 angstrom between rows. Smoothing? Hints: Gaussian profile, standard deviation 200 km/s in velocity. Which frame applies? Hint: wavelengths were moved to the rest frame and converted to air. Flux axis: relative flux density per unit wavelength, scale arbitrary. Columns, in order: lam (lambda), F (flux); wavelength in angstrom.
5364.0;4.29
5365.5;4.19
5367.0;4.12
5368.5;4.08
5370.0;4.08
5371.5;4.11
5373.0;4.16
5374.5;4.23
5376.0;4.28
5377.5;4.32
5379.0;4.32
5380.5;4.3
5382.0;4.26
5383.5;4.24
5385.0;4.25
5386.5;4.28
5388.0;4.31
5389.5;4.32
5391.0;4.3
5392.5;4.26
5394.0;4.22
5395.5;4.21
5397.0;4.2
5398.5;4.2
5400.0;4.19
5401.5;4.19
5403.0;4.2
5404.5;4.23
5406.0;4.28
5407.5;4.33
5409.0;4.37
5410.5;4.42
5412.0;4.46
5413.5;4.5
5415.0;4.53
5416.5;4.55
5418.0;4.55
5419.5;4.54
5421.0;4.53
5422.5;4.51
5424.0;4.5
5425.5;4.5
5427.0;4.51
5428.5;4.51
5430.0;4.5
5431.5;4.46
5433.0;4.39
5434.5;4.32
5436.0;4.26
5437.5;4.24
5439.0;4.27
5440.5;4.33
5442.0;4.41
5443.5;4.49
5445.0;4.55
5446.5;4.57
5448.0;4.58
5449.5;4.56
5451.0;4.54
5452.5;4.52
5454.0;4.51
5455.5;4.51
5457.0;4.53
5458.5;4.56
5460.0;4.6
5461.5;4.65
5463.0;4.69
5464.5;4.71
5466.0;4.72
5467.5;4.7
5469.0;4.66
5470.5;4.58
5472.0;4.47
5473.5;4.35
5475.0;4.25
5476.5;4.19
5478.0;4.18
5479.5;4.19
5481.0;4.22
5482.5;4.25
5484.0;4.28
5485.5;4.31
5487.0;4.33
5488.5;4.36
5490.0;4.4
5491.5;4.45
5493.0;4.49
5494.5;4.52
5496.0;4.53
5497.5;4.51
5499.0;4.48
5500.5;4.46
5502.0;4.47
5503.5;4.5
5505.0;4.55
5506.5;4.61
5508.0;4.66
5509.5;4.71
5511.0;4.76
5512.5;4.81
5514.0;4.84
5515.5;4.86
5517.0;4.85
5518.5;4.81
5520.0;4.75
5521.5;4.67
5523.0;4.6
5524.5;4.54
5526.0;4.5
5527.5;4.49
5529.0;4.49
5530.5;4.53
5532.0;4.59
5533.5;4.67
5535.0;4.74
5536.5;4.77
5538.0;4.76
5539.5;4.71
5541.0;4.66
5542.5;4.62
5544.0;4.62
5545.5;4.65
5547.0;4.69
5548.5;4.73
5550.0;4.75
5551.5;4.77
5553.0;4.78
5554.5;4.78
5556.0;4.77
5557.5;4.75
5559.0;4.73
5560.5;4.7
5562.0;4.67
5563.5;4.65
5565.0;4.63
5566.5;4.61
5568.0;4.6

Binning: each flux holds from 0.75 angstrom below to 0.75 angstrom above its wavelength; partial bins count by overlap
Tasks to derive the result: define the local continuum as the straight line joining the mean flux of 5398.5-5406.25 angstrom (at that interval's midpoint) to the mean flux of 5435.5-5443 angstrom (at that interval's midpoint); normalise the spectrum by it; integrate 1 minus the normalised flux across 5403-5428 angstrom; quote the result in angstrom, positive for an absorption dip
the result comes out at -1.2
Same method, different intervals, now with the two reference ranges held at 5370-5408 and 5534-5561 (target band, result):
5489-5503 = 0.3 angstrom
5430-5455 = -0.2 angstrom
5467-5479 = 0.2 angstrom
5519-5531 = 0.2 angstrom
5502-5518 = -0.3 angstrom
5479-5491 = 0.6 angstrom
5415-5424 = -0.4 angstrom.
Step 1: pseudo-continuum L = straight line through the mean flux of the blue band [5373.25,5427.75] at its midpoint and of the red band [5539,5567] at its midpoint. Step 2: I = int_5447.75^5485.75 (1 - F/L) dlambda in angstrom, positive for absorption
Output 0.19 angstrom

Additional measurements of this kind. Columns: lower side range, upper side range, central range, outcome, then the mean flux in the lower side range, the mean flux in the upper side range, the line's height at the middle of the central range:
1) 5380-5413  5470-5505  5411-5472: -2.6 angstrom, 4.28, 4.38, 4.33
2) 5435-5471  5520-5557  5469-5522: 1.1 angstrom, 4.53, 4.66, 4.6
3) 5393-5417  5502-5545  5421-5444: -0.1 angstrom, 4.31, 4.66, 4.4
